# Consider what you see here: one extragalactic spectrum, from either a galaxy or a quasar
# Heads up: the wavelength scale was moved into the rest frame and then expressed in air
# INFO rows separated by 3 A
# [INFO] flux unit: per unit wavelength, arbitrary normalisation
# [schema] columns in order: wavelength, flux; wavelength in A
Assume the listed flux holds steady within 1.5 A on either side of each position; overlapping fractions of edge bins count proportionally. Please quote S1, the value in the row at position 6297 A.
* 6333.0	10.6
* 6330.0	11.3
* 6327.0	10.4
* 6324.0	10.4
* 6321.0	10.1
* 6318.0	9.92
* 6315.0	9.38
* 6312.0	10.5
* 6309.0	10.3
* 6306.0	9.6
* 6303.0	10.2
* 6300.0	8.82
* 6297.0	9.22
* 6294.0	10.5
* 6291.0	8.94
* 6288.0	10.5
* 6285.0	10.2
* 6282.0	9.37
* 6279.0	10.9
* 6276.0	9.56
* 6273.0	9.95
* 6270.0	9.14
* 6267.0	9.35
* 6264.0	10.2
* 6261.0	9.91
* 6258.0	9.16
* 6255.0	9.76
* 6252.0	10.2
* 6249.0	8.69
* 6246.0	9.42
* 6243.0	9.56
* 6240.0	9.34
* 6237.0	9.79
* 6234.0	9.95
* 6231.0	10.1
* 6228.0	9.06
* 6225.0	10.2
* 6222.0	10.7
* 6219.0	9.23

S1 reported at 9.22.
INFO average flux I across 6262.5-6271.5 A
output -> 9.56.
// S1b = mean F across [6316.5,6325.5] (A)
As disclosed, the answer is 10.1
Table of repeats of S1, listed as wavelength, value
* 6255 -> 9.76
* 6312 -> 10.5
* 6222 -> 10.7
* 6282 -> 9.37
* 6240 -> 9.34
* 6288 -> 10.5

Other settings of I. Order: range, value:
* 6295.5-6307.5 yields 9.46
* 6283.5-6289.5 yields 10.3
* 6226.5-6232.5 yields 9.58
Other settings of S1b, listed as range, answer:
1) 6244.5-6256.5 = 9.52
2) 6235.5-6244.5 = 9.56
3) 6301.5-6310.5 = 10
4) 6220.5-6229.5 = 9.99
